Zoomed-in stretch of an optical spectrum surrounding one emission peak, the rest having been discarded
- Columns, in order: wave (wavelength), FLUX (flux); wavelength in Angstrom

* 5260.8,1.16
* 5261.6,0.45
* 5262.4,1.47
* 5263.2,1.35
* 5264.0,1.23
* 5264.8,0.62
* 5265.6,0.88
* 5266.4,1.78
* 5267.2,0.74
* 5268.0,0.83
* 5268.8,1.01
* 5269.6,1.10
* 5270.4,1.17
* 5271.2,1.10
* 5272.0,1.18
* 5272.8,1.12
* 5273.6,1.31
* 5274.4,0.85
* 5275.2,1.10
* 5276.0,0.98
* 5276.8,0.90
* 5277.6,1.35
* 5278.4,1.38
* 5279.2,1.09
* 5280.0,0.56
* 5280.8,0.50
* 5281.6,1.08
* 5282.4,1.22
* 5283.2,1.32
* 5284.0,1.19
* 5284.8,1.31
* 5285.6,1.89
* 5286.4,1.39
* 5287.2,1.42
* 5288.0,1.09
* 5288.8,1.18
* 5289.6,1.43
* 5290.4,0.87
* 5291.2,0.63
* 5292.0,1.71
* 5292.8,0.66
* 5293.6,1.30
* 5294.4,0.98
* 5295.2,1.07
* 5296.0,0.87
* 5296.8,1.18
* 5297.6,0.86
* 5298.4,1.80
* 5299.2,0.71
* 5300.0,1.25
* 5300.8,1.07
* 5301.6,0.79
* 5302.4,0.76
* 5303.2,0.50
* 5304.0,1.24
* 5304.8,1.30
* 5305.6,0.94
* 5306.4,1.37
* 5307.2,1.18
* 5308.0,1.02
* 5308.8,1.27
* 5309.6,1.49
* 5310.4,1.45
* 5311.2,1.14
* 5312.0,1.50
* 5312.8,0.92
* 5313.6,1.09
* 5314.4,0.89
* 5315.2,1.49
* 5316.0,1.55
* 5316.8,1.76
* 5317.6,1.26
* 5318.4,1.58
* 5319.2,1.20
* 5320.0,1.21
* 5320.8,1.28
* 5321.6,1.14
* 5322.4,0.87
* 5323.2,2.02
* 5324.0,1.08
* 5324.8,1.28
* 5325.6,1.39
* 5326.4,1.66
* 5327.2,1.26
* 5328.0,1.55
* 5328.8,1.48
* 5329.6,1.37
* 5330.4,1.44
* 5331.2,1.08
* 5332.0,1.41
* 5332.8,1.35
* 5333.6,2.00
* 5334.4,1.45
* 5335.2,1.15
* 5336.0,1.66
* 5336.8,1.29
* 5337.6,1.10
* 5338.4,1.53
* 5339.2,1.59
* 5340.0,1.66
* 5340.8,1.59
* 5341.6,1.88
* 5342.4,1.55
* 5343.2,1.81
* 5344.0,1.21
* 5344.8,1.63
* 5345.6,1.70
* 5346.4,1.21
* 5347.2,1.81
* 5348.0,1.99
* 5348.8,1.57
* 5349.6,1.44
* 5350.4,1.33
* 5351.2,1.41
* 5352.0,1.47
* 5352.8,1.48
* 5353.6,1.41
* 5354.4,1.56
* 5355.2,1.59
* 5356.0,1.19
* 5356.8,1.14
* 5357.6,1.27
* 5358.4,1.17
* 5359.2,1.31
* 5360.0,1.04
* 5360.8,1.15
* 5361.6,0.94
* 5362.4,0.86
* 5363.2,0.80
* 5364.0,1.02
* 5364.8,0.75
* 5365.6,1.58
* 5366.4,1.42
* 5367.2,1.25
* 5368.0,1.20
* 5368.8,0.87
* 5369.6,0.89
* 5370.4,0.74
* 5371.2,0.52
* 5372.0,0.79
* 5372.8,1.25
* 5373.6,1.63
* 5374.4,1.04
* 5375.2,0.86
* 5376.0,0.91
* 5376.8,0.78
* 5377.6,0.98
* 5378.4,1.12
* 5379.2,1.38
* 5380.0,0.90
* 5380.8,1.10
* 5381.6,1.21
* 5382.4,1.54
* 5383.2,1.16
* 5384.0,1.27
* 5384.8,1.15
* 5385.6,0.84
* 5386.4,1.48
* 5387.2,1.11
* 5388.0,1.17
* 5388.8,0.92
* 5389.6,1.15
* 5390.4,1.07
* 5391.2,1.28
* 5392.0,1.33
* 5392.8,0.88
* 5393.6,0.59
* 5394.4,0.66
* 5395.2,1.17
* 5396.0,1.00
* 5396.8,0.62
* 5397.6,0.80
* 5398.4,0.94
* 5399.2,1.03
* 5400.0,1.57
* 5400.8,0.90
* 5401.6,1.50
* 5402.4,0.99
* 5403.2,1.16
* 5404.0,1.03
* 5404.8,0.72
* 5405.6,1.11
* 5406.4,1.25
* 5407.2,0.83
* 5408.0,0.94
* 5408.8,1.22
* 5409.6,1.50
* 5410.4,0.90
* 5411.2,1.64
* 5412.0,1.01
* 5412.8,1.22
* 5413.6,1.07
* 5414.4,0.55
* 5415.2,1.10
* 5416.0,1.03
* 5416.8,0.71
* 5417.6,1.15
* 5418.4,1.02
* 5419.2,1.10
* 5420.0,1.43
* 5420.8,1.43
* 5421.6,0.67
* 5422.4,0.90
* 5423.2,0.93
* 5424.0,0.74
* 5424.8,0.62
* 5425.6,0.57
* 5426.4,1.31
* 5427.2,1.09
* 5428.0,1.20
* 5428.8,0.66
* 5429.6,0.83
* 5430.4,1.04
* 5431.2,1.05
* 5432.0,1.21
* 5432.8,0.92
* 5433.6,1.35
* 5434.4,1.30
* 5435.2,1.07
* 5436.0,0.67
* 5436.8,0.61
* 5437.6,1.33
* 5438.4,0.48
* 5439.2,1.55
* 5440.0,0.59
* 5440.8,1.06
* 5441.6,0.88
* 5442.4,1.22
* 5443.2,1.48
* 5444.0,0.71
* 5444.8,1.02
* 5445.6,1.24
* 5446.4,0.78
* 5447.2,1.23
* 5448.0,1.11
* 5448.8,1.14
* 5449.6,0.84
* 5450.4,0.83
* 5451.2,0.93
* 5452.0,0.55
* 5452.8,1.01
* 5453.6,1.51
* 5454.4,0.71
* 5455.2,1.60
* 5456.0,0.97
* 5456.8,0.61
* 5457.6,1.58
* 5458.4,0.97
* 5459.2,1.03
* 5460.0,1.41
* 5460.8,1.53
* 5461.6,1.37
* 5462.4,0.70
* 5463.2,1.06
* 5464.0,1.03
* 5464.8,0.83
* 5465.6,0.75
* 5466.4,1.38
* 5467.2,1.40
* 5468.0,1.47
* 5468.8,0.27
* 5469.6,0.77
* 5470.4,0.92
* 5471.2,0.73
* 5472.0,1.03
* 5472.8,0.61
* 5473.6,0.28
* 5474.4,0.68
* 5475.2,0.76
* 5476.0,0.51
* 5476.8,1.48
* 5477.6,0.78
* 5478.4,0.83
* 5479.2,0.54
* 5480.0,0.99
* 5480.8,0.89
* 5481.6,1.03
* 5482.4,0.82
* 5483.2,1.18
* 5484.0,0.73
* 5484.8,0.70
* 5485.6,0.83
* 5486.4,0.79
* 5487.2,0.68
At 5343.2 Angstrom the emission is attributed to Mg II 2798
